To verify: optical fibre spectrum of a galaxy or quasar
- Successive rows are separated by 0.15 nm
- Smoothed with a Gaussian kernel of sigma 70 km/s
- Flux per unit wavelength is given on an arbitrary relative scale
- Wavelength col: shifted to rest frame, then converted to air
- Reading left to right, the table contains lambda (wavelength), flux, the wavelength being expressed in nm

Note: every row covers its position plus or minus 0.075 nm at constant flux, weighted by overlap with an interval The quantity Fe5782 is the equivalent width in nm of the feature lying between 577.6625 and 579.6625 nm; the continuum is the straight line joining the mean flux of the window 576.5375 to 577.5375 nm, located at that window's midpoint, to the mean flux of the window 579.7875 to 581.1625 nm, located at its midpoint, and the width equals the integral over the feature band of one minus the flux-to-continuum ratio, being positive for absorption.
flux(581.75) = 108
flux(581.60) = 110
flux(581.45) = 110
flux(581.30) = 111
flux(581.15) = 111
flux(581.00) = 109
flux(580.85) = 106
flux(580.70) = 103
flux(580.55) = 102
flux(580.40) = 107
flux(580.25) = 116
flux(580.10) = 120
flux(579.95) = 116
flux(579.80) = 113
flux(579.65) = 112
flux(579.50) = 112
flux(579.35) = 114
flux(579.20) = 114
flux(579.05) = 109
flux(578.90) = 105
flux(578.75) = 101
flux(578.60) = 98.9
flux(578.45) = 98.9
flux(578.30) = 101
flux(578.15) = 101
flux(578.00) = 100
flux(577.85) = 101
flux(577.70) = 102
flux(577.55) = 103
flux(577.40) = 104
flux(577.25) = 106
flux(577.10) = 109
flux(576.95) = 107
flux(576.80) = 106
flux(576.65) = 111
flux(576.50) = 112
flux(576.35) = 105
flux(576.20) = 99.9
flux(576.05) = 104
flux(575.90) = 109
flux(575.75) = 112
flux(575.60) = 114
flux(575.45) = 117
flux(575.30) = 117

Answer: 0.069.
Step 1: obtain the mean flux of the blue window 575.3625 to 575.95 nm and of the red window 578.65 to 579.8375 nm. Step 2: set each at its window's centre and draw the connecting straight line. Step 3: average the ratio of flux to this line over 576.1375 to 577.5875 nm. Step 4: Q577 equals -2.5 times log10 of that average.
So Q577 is 0.06 mag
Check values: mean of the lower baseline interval 113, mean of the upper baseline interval 110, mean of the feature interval 106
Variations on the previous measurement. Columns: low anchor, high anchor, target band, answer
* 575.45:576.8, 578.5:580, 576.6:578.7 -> 0.06 mag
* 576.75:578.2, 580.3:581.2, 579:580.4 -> -0.08 mag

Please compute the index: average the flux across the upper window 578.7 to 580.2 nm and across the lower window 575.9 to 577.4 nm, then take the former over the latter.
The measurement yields 1.0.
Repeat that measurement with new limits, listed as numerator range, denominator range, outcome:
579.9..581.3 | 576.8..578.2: 1.06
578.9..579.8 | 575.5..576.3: 1.03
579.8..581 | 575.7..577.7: 1.03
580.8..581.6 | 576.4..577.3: 1.01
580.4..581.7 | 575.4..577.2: 0.99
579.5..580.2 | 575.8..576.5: 1.09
